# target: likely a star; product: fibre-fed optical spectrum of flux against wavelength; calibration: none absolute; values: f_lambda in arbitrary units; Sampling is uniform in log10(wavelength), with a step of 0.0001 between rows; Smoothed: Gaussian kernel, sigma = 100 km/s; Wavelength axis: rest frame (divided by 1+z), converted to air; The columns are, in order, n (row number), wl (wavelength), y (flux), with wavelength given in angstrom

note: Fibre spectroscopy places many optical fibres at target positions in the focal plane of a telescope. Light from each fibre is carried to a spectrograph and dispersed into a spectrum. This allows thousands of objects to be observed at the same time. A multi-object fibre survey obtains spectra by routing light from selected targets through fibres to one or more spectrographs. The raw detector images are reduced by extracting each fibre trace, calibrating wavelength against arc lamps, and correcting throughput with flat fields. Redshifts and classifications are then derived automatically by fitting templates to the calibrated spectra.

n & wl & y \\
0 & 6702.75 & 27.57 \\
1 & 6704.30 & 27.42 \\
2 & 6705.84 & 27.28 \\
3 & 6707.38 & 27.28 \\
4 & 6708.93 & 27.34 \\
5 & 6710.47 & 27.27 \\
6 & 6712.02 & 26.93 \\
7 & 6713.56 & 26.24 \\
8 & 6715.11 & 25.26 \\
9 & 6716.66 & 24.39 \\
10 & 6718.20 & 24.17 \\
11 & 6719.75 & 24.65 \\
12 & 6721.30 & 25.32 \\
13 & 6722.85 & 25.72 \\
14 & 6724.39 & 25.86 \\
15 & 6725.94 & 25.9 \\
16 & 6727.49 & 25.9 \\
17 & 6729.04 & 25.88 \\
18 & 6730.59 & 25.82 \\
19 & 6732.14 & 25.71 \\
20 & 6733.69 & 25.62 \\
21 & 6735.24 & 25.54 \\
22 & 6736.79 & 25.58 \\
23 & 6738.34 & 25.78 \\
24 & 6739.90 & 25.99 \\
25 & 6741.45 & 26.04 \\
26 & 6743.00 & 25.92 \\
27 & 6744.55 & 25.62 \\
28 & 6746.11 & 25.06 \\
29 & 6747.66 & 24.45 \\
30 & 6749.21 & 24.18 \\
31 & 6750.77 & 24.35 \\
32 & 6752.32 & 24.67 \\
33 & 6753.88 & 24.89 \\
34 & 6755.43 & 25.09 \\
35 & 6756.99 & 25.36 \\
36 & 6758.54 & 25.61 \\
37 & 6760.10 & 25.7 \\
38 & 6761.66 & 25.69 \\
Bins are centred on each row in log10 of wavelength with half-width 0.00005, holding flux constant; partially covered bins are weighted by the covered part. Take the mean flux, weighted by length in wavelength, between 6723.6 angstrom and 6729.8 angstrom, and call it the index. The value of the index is 25.9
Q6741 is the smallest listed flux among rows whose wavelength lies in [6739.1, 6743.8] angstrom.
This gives 25.92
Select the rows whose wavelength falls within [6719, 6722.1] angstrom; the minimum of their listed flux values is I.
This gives 24.65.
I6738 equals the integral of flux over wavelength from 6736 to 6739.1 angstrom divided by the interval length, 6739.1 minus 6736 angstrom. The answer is 25.7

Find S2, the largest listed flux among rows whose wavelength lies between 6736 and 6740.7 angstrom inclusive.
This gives 25.99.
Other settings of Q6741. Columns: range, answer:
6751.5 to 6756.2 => 24.67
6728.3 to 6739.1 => 25.54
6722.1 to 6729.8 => 25.72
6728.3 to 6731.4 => 25.82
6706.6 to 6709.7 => 27.28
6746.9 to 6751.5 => 24.18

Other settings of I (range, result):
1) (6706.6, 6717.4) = 24.39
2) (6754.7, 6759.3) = 25.09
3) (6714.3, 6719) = 24.17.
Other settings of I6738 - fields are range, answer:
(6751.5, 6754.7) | 24.8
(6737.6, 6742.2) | 25.9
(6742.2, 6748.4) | 25.3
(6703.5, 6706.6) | 27.3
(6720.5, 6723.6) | 25.5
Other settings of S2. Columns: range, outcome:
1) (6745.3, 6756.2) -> 25.09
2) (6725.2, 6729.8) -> 25.9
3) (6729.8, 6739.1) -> 25.82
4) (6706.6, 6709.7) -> 27.34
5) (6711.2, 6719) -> 26.93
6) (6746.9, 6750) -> 24.45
